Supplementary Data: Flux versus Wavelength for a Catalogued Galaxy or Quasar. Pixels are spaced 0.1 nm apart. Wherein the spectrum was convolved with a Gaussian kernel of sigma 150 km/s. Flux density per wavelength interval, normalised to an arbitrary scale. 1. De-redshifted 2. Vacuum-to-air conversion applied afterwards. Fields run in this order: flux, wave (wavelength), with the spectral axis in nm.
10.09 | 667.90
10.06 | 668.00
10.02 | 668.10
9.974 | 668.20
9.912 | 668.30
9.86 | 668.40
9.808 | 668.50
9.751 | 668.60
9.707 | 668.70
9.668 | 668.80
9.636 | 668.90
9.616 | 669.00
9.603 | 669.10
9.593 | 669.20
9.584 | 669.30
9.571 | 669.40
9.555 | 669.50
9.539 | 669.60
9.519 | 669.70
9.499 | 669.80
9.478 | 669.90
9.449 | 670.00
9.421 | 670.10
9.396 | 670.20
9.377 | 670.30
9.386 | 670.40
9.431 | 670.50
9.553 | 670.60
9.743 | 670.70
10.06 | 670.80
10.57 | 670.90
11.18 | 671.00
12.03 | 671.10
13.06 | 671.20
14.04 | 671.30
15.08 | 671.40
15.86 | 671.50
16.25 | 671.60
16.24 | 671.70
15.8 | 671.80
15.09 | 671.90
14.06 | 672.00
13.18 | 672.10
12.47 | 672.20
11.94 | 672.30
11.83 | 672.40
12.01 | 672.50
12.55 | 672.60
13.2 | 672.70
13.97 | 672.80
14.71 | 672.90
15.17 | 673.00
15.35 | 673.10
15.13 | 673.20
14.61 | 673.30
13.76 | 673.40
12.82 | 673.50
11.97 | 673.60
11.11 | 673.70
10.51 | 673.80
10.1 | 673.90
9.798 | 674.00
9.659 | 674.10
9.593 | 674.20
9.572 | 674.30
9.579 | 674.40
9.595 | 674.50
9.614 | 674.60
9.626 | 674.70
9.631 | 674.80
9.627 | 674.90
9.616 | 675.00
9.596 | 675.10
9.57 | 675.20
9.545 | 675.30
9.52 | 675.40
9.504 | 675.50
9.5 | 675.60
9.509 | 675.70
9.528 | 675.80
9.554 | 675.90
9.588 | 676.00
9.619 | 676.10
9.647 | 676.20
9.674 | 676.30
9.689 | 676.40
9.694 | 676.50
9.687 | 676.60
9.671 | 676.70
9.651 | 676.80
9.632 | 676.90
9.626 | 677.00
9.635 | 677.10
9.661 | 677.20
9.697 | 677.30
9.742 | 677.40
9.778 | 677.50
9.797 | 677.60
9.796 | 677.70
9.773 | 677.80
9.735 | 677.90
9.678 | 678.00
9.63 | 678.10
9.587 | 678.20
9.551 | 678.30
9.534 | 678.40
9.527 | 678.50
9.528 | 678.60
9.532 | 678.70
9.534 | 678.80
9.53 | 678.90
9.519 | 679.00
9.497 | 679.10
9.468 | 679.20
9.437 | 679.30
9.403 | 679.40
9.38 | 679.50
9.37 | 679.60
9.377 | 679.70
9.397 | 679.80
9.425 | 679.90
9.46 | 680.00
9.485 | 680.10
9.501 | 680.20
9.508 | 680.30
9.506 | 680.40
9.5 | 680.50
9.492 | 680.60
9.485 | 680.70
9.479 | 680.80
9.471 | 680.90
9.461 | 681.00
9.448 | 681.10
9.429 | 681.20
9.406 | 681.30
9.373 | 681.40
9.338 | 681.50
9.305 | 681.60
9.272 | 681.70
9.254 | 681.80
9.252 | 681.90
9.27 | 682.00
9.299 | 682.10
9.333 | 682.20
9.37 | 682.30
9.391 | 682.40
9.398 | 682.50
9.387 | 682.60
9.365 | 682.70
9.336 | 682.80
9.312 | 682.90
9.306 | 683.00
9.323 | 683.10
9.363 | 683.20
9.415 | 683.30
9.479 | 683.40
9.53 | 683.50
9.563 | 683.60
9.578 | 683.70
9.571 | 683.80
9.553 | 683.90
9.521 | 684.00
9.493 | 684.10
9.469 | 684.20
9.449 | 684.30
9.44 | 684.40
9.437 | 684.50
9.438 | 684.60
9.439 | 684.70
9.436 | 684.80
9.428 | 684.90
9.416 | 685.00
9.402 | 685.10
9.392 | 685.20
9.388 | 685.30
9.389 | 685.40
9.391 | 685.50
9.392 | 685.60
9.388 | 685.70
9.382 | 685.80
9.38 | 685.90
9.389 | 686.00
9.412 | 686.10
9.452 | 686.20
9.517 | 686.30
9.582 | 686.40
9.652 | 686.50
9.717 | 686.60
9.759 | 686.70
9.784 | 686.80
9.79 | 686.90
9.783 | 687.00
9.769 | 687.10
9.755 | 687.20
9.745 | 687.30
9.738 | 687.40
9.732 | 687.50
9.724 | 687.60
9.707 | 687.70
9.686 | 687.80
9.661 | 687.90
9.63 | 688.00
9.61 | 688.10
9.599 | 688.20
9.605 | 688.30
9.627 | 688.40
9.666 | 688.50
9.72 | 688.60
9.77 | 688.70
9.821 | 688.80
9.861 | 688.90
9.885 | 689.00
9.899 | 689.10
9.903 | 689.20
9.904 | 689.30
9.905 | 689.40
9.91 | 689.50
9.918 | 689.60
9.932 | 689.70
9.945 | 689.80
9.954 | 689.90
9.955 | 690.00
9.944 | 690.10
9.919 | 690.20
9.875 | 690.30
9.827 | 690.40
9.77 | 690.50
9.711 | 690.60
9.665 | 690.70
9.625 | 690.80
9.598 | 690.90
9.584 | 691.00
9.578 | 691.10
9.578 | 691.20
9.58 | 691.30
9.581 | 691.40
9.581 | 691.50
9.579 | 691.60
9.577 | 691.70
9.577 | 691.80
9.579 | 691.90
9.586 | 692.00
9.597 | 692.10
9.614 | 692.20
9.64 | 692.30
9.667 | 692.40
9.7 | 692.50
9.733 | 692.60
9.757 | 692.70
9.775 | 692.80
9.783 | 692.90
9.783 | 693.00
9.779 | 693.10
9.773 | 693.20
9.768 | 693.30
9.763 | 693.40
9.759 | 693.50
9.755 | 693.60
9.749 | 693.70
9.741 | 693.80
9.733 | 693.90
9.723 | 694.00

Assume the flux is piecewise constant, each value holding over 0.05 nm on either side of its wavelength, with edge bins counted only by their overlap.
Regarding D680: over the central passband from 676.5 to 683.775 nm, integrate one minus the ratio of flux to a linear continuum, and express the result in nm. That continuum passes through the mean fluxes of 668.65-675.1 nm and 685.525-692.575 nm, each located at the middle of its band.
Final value 0.75 nm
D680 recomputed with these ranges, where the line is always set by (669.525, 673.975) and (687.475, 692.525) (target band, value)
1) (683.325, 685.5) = 0.213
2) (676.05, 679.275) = 0.505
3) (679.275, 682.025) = 0.399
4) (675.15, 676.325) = 0.214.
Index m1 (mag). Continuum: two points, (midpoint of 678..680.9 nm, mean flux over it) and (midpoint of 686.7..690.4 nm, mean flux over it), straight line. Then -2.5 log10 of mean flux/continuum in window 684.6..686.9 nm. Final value 0.025 mag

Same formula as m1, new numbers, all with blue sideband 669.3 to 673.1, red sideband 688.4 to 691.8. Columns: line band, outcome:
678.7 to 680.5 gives 0.16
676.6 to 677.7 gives 0.17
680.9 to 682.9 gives 0.15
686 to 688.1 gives 0.05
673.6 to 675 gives 0.17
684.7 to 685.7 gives 0.10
